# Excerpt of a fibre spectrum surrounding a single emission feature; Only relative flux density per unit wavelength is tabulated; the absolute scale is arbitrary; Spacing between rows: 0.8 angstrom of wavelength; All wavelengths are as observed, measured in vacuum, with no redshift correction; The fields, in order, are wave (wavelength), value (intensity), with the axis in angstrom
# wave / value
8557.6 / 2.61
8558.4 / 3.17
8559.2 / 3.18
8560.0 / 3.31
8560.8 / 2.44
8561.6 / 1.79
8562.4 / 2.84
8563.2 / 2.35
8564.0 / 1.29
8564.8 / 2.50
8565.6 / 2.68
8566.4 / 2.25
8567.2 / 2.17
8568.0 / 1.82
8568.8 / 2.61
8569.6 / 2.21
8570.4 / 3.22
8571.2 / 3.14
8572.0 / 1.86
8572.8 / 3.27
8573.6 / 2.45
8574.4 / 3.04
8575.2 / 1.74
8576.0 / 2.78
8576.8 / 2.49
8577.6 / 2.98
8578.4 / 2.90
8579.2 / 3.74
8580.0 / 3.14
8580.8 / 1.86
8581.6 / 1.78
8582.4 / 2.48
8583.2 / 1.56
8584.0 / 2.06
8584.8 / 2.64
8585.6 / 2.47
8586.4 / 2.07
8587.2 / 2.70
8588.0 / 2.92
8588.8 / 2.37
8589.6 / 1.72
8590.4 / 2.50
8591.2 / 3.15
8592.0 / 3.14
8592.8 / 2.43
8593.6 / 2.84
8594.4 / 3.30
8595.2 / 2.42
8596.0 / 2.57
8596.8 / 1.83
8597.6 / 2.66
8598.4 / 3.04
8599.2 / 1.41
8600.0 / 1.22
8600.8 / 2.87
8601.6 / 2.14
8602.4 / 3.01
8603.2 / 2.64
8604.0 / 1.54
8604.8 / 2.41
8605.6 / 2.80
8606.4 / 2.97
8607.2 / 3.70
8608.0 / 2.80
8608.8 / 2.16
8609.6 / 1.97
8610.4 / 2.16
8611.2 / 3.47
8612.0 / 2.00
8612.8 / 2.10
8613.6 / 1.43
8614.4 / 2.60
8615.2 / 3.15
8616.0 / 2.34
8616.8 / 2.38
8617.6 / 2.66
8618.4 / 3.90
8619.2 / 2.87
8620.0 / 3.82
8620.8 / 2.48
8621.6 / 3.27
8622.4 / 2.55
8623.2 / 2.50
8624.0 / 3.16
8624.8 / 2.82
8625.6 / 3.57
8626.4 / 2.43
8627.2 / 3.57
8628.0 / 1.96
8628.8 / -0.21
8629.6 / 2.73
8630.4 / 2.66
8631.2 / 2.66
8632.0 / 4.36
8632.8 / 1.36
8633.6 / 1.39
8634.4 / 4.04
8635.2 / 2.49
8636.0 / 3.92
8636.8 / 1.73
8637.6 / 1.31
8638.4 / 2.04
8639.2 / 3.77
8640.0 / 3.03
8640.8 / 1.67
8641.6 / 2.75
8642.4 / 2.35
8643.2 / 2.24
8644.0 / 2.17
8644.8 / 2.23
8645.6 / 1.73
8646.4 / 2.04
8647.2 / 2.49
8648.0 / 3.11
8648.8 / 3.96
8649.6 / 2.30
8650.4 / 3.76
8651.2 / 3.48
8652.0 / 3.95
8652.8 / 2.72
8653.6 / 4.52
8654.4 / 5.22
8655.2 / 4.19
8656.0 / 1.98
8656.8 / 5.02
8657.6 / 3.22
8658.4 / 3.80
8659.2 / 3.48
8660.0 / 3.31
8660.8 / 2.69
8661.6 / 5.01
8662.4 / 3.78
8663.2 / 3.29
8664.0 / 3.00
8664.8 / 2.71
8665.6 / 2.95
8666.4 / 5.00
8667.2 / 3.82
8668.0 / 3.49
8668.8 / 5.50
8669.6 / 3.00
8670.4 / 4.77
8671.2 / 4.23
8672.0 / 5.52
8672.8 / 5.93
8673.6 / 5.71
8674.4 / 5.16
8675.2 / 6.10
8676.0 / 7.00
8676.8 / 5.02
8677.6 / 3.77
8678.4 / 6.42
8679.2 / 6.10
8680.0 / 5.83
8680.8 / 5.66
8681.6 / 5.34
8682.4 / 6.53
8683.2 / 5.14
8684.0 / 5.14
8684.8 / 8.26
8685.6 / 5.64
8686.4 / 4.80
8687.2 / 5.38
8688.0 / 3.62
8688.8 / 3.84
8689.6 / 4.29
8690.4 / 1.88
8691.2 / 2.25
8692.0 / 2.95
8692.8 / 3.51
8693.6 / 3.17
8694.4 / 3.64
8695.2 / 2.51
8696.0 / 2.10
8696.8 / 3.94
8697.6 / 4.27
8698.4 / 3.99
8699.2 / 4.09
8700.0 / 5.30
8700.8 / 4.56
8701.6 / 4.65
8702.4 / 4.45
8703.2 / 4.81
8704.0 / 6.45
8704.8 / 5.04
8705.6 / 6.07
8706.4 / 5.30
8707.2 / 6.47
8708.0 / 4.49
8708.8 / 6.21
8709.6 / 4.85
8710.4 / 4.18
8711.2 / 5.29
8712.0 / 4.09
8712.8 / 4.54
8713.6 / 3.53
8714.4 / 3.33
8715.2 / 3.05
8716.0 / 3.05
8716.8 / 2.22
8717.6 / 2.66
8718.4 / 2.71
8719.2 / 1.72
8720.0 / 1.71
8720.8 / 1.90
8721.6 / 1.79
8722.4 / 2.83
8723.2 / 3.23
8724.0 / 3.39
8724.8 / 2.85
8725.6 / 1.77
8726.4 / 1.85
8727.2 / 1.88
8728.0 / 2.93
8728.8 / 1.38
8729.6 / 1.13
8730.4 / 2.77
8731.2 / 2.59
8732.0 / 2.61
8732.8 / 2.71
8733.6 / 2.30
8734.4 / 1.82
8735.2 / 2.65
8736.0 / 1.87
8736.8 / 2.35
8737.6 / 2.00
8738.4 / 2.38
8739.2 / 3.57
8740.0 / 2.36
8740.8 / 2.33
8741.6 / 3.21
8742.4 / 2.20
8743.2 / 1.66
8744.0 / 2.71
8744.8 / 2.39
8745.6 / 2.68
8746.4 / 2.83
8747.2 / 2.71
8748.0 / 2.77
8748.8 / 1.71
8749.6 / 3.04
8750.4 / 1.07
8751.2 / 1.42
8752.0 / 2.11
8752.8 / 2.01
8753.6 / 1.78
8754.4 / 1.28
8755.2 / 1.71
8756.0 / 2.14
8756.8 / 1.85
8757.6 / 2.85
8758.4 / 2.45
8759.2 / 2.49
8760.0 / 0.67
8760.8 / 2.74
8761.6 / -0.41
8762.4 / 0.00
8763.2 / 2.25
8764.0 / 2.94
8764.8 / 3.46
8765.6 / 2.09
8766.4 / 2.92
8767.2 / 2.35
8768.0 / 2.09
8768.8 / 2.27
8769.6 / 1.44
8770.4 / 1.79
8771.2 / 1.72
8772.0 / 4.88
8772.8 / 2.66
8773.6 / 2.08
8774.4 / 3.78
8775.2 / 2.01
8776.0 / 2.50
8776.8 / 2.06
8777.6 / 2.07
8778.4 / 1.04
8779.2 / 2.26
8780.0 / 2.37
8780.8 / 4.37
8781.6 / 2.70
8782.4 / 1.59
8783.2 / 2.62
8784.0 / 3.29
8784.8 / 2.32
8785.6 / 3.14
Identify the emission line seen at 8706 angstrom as [N II]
